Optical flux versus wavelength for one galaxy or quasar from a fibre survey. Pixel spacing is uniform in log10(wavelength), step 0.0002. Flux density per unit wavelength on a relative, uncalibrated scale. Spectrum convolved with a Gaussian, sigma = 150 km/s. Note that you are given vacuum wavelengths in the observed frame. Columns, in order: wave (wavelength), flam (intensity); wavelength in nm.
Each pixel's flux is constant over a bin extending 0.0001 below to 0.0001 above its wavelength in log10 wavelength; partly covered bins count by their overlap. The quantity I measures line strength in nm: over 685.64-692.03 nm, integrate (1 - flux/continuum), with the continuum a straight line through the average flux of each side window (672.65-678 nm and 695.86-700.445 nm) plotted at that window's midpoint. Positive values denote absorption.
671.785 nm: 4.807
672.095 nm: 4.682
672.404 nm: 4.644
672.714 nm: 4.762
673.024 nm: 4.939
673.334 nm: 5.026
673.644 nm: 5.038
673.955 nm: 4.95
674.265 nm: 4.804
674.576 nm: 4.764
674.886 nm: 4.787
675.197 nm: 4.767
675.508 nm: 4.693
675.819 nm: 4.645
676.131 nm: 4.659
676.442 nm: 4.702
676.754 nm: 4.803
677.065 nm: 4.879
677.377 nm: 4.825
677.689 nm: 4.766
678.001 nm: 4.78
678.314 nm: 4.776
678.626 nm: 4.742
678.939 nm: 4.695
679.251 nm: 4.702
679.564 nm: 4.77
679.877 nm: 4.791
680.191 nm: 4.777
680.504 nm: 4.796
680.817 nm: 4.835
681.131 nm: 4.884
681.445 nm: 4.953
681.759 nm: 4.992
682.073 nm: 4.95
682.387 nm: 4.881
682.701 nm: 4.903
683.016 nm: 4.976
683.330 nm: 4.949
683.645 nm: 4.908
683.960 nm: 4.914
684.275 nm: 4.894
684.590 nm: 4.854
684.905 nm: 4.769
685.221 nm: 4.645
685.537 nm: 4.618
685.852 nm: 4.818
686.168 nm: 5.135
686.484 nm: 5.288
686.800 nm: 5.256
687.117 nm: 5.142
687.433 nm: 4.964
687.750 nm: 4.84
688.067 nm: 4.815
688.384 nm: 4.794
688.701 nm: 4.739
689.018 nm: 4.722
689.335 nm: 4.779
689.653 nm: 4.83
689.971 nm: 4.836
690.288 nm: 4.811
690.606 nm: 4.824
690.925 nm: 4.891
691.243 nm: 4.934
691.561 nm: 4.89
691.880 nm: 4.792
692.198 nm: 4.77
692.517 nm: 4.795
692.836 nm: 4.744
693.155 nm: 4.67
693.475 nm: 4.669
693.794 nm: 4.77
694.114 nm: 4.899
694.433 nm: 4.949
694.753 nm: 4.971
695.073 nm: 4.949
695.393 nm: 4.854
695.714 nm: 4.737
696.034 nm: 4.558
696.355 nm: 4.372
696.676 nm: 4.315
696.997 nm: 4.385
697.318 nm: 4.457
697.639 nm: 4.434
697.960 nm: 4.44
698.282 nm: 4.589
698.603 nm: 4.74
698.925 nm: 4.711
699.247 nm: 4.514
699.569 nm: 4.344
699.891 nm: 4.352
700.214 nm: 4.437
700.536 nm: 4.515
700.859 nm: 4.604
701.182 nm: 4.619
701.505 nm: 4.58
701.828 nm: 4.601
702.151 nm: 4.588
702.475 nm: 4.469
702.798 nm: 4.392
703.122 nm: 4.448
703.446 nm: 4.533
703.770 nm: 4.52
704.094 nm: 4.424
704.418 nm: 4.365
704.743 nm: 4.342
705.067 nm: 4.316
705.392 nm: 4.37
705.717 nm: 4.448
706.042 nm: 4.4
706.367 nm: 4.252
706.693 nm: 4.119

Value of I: -0.40 nm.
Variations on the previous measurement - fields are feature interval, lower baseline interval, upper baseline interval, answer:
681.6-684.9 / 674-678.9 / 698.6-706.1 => -0.16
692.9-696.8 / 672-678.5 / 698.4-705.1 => -0.13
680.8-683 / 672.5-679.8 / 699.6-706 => -0.09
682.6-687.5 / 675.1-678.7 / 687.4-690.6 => -0.15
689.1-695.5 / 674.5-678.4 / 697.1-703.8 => -0.32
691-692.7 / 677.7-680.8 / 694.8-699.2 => -0.07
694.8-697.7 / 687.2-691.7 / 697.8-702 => 0.04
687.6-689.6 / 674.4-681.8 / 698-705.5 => -0.06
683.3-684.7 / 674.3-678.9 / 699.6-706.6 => -0.07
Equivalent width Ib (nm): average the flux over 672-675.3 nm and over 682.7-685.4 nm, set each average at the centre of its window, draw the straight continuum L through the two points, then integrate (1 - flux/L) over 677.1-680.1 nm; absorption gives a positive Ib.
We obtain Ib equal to 0.05 nm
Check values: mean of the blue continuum 4.84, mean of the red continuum 4.86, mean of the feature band 4.76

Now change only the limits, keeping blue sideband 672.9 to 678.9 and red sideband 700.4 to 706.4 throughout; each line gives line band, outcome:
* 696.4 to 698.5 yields 0.05 nm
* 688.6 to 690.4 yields -0.06 nm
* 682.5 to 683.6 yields -0.05 nm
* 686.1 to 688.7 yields -0.19 nm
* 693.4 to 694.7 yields -0.07 nm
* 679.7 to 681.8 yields -0.05 nm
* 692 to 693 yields -0.04 nm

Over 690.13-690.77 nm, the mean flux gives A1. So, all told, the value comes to 4.81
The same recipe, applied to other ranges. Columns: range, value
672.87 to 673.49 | 4.98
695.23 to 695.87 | 4.79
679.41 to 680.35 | 4.78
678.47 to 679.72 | 4.73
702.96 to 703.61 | 4.49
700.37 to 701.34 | 4.58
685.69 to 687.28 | 5.13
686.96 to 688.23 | 4.94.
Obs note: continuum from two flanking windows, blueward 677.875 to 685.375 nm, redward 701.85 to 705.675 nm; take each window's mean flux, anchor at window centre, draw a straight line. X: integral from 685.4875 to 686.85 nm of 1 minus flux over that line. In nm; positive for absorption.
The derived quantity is -0.080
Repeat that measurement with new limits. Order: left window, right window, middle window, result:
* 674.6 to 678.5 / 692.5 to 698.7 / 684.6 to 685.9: 0.00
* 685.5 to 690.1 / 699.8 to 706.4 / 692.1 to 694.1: 0.00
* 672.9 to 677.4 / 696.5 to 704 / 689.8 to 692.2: -0.12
